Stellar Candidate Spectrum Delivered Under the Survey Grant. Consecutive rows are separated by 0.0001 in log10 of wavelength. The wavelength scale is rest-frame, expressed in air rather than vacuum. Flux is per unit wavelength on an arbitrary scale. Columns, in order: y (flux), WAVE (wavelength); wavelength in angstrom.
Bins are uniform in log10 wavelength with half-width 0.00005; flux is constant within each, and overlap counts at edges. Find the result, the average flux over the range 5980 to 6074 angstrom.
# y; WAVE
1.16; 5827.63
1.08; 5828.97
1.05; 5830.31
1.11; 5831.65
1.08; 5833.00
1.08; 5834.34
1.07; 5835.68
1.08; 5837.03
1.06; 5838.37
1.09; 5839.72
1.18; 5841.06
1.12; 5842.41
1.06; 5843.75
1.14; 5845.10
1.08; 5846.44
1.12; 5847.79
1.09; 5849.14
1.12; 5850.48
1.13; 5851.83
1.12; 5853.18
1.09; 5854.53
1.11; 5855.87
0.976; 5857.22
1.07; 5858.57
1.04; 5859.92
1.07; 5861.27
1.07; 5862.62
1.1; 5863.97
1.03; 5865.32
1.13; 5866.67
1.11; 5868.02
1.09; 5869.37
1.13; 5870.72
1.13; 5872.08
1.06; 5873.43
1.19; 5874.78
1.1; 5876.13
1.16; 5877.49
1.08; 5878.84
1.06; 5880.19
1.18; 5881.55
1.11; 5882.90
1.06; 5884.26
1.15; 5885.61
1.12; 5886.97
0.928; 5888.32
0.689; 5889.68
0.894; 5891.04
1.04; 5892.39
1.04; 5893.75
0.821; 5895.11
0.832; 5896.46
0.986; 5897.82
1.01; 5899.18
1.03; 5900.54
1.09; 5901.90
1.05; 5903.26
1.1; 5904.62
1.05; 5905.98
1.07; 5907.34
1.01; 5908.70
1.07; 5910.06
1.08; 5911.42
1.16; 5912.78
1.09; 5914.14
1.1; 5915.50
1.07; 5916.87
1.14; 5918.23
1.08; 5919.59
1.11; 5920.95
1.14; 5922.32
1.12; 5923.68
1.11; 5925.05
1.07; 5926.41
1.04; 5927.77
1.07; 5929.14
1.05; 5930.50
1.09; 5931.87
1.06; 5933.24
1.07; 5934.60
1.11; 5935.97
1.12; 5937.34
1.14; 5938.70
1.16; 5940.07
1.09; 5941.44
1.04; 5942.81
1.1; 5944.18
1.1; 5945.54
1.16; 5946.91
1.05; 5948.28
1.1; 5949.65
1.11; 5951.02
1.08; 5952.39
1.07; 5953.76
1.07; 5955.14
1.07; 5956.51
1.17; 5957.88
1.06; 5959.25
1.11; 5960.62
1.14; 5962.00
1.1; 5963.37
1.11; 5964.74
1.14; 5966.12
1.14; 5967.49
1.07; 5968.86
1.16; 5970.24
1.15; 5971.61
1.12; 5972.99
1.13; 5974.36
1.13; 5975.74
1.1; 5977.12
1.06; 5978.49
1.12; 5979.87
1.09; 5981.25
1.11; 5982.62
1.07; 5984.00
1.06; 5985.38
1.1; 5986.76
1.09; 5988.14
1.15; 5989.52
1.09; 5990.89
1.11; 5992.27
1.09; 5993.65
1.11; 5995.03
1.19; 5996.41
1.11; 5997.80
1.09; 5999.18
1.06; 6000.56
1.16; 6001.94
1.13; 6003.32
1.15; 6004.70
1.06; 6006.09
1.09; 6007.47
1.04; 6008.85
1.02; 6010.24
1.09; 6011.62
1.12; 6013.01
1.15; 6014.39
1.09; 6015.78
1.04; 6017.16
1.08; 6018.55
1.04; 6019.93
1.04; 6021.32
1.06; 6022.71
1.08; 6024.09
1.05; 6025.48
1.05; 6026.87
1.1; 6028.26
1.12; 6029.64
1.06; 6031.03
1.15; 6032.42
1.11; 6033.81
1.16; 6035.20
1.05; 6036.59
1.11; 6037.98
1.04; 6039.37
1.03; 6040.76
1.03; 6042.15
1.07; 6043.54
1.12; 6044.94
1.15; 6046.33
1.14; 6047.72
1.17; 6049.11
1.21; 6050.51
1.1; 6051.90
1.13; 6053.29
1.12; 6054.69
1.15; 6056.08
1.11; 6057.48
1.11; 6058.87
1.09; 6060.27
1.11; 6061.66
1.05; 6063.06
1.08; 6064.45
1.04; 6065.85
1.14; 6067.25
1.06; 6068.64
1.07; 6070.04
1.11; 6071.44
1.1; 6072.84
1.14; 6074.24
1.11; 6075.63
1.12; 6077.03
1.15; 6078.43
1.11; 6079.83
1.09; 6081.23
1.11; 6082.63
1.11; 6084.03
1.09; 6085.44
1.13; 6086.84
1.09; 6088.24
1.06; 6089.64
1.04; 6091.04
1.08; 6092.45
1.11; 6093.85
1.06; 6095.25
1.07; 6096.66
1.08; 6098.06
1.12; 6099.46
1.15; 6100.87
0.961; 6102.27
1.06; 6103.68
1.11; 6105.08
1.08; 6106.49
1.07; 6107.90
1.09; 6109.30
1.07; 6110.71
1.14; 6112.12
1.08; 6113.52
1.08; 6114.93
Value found 1.1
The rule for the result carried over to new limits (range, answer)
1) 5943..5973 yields 1.11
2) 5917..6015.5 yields 1.1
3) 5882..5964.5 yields 1.07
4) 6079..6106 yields 1.09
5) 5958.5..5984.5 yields 1.11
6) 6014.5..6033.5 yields 1.08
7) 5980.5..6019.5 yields 1.1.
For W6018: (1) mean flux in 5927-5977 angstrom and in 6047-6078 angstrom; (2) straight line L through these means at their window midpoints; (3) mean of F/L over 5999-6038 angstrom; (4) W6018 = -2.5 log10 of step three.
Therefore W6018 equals 0.02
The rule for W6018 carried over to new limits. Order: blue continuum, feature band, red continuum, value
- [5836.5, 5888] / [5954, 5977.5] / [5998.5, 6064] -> -0.02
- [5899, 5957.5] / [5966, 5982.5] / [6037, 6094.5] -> -0.02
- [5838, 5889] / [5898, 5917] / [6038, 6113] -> 0.03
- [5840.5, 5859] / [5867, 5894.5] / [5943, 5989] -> 0.04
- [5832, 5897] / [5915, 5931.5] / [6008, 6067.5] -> -0.01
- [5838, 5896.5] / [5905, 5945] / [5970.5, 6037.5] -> -0.01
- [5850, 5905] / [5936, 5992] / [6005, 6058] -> -0.03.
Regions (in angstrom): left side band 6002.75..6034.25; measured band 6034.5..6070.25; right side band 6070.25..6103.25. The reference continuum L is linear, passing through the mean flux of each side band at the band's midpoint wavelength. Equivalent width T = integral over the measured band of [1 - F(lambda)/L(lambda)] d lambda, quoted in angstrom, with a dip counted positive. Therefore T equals -0.4 angstrom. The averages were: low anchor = 1.08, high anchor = 1.09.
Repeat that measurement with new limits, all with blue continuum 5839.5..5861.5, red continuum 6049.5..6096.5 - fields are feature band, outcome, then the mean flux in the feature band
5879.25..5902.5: 1.98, 1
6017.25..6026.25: 0.36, 1.06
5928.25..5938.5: 0.14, 1.08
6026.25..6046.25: 0.24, 1.09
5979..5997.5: -0.10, 1.11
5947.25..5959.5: 0.10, 1.09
